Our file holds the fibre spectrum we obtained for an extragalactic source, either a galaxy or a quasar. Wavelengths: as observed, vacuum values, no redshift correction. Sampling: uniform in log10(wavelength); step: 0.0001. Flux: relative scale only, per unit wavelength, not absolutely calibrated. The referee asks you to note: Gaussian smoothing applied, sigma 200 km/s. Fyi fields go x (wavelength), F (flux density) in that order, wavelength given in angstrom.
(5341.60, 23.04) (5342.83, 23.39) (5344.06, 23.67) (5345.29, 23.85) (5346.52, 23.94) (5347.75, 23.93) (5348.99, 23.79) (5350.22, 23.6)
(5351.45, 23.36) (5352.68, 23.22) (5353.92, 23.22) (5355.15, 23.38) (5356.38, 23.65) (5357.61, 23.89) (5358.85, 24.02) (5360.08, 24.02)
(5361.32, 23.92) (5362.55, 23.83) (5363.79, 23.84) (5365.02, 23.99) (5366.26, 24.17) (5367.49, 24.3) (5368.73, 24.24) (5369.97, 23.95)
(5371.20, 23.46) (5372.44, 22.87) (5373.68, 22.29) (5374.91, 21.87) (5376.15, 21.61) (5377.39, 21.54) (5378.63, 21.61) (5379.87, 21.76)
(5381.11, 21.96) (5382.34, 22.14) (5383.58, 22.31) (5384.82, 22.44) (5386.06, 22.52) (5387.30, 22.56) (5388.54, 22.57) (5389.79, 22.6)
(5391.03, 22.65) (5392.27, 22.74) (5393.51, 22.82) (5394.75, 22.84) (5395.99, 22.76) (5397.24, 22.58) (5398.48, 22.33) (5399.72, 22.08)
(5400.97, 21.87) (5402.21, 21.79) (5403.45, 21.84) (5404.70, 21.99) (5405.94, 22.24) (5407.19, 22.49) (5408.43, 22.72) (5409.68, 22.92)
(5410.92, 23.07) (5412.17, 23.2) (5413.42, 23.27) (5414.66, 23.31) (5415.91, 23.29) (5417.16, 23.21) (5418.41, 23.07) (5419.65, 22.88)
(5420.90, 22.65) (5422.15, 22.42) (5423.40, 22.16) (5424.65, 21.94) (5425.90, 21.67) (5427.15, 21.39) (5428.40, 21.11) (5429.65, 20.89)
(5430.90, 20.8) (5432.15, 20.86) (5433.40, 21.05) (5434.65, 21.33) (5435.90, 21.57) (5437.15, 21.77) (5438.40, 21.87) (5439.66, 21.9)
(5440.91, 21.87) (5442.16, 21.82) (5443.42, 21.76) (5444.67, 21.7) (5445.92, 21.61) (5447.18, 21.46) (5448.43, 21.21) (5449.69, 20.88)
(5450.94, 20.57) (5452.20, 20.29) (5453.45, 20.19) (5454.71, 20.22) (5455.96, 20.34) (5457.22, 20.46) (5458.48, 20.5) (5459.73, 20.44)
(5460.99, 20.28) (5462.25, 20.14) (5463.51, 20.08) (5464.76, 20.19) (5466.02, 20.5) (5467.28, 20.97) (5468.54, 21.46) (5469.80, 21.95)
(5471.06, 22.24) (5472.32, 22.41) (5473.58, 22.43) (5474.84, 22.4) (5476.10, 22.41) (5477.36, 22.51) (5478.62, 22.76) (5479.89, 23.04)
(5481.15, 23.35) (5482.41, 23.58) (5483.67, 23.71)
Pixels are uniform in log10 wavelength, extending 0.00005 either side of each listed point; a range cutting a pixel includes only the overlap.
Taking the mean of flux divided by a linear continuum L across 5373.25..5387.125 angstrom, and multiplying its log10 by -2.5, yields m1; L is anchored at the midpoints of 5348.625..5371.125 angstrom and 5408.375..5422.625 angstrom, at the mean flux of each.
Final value 0.07 mag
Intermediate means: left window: 23.8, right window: 23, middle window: 22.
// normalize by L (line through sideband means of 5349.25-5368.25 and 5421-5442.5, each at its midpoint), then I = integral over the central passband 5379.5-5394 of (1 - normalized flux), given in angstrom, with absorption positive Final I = 0.3 angstrom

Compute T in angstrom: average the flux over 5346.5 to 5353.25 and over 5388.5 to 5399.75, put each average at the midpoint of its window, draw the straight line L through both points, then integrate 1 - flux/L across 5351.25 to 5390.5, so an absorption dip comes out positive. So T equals 0.20 angstrom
